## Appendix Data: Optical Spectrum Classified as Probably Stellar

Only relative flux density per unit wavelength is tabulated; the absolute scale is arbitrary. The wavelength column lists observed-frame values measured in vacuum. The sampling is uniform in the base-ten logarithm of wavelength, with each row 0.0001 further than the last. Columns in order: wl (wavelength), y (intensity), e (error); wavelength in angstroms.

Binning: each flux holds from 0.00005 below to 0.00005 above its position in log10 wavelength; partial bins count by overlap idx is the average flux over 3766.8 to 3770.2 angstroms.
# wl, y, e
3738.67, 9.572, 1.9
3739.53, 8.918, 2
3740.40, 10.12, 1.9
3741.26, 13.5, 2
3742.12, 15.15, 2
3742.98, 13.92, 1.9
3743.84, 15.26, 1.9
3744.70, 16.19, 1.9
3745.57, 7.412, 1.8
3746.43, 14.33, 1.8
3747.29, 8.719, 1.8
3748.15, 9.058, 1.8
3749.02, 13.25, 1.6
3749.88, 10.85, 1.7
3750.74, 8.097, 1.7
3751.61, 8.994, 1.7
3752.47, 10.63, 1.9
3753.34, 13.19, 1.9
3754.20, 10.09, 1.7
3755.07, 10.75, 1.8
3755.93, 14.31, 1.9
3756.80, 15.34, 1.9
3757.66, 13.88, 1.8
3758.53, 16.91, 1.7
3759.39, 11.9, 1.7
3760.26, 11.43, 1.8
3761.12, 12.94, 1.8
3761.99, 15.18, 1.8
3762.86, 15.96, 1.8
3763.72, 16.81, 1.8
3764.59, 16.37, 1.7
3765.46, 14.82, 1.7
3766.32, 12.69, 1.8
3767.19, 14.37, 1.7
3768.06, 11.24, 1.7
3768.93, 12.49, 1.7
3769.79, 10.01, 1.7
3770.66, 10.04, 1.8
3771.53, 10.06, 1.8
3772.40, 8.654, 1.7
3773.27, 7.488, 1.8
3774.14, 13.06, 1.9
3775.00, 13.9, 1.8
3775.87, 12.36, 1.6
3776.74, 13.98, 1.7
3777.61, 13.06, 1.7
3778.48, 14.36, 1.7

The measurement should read 12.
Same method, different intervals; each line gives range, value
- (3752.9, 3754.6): 11.7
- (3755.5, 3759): 15.1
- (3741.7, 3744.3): 14.8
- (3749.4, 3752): 9.4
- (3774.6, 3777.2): 13.4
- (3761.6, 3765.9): 15.8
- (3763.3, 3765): 16.6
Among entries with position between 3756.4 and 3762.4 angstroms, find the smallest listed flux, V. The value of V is 11.43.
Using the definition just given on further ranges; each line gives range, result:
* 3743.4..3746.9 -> 7.412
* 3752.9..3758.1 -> 10.09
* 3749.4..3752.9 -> 8.097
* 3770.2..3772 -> 10.04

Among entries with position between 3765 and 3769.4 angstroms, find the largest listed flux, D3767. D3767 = 14.82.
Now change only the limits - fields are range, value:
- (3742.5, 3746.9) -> 16.19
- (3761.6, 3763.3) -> 15.96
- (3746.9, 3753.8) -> 13.25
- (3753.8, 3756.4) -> 14.31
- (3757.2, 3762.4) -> 16.91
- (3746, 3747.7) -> 14.33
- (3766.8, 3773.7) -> 14.37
